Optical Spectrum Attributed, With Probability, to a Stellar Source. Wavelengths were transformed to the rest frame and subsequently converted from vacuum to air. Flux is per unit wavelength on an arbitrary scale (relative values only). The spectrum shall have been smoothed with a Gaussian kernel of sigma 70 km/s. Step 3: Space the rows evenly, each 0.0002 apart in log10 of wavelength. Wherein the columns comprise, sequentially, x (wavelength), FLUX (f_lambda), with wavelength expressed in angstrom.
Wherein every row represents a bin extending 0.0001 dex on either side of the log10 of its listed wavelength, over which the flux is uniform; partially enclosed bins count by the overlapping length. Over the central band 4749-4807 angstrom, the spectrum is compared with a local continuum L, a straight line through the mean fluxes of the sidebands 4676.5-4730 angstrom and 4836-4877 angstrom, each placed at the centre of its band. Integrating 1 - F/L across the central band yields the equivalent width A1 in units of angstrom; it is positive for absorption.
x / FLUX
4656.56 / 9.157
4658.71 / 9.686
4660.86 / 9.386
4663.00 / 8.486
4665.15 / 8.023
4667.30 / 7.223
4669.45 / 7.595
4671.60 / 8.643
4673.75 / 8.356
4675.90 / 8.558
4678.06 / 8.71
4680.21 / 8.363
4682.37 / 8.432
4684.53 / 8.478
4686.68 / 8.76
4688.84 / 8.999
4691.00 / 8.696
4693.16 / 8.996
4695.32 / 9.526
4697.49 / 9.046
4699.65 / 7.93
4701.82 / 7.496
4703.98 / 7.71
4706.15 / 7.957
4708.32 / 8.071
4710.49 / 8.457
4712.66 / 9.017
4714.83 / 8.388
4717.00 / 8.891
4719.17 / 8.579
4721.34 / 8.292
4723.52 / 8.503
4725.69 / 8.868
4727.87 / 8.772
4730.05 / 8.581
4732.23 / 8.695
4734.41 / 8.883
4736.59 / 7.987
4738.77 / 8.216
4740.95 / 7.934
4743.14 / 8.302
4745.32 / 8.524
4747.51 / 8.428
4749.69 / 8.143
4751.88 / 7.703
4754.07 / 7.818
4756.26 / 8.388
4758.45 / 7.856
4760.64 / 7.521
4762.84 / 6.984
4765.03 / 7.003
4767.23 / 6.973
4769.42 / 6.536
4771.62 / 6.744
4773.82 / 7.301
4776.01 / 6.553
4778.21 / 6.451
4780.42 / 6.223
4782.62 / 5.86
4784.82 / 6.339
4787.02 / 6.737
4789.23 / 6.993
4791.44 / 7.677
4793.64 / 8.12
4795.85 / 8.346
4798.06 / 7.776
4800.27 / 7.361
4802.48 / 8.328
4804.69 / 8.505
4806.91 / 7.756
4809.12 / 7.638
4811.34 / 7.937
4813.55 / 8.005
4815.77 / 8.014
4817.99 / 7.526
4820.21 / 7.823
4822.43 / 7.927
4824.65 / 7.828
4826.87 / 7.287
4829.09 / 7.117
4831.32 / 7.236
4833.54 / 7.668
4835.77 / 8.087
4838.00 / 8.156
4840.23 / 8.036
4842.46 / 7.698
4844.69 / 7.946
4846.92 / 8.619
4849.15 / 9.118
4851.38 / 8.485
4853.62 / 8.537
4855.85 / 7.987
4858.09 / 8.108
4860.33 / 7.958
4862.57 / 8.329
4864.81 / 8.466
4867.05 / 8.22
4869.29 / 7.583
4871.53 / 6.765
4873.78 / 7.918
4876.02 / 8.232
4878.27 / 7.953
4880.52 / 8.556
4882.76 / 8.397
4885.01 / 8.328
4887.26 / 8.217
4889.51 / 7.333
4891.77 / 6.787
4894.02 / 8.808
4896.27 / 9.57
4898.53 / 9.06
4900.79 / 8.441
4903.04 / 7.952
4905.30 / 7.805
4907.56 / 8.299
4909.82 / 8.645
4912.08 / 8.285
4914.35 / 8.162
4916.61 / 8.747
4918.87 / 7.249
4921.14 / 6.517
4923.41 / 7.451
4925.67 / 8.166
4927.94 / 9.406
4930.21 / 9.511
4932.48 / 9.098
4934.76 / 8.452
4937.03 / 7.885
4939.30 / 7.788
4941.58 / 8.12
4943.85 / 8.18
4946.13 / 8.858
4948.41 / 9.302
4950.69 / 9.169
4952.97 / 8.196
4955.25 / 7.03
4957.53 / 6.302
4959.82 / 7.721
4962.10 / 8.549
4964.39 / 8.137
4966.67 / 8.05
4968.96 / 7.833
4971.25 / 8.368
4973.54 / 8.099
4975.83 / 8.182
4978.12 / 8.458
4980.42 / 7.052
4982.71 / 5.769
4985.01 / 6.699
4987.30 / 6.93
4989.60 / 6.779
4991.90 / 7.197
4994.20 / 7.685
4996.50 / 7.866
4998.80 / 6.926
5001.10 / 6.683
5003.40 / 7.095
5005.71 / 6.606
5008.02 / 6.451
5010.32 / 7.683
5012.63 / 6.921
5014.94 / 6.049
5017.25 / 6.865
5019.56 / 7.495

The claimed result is 7.0 angstrom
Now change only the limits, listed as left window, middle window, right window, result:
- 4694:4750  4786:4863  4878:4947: 4.05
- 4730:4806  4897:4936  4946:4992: -3.18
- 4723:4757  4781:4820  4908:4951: 3.66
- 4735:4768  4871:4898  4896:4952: 0.48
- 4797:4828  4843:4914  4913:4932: -1.46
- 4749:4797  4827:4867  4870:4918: -1.39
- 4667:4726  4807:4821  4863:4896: 0.61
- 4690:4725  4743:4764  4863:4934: 1.15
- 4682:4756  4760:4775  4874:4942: 2.50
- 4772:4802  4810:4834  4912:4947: -1.01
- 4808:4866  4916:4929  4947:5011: -0.29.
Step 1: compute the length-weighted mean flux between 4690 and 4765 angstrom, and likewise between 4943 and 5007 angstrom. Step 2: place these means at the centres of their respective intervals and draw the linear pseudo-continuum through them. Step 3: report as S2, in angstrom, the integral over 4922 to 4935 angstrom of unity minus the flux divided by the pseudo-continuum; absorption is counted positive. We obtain -1.5 angstrom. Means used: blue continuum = 8.31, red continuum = 7.62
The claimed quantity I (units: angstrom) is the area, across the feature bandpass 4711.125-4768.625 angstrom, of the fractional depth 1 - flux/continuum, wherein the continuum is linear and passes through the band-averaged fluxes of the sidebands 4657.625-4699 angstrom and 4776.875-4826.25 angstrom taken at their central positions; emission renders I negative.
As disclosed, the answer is -0.9 angstrom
